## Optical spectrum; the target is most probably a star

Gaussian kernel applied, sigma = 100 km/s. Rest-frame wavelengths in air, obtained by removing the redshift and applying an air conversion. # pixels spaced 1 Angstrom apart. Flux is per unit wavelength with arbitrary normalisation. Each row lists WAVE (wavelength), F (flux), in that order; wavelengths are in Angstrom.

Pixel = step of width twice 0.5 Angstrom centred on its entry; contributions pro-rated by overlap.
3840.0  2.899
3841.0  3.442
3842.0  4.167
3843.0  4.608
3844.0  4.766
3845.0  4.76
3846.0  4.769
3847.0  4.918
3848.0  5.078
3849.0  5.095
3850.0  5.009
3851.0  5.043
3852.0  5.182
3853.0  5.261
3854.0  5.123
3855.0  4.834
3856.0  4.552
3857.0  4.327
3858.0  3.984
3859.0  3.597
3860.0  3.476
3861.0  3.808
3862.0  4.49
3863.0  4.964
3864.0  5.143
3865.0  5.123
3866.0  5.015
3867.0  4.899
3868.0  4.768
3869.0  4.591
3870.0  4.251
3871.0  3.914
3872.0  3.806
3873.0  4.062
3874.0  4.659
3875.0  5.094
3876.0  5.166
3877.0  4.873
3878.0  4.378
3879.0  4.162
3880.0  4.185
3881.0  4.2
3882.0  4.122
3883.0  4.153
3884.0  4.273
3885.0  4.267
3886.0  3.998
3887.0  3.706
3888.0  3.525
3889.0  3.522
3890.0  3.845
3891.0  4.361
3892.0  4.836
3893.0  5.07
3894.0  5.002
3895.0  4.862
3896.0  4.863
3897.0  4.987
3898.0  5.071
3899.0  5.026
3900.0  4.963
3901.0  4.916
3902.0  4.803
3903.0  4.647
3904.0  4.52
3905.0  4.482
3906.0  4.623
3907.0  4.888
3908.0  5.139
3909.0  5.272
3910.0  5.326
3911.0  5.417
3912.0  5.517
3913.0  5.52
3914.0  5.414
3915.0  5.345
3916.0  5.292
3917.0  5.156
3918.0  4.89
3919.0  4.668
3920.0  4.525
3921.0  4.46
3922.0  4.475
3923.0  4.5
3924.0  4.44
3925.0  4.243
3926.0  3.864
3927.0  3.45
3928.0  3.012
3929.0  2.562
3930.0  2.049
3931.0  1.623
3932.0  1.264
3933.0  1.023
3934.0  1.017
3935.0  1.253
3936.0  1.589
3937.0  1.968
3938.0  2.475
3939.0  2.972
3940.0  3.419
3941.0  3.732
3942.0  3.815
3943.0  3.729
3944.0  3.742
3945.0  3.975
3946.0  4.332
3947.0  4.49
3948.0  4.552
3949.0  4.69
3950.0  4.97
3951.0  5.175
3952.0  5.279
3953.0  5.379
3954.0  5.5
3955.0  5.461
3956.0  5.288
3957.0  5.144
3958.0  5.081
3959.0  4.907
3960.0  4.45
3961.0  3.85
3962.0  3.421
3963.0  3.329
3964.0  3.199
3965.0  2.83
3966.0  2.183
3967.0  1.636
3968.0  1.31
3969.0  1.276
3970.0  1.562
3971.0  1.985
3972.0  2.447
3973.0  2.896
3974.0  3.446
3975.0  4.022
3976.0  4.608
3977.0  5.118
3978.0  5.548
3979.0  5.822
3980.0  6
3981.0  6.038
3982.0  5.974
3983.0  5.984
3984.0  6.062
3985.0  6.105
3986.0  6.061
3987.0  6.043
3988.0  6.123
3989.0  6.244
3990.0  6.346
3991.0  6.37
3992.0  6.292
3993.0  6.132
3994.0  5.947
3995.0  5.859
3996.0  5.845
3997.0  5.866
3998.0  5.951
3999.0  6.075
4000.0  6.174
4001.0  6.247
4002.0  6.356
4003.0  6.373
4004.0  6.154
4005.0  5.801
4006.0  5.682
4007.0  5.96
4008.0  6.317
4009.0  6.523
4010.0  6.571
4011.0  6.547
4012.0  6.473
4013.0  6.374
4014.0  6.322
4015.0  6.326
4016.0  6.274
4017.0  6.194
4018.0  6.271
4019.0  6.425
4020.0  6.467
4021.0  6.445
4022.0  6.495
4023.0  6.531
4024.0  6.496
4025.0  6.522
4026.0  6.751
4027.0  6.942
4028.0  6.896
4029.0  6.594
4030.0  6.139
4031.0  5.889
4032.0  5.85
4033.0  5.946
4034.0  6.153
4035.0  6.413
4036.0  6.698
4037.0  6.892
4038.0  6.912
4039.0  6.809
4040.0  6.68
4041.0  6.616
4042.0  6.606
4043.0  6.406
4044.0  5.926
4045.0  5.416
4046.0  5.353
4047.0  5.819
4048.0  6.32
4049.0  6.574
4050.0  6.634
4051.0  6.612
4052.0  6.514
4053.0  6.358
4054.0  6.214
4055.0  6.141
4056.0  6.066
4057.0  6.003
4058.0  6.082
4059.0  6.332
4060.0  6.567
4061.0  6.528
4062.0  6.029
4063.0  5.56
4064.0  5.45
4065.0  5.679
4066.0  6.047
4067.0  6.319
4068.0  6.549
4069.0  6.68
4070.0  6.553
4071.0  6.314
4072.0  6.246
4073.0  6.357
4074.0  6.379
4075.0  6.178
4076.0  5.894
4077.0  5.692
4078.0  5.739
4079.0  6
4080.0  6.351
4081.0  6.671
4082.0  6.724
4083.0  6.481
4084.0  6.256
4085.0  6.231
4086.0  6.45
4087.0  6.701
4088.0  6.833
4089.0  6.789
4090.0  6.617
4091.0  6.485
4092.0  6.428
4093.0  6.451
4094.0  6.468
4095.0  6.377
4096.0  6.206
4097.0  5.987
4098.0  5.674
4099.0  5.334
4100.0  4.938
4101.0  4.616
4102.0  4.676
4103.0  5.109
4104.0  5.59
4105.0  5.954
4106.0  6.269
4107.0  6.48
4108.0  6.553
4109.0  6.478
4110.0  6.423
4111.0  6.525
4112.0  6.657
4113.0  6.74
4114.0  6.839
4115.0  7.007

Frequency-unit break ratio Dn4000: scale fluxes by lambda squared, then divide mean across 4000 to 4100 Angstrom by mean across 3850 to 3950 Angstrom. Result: 1.61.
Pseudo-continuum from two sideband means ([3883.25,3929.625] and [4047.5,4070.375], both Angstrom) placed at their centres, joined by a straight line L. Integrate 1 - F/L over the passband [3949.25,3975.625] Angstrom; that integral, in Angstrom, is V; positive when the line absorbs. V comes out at 7.48 Angstrom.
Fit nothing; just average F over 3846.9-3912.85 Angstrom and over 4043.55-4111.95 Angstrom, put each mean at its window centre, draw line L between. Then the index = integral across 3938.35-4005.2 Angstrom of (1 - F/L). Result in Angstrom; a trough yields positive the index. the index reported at 7.5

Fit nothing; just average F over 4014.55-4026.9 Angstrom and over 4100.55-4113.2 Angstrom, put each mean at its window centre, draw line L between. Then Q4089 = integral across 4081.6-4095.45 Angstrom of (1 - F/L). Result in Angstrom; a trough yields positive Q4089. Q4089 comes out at -1.0 Angstrom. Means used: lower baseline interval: 6.45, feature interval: 6.52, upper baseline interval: 5.99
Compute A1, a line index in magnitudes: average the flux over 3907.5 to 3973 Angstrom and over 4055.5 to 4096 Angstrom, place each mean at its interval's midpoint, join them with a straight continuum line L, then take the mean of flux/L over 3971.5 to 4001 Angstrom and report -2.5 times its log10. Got -0.20 mag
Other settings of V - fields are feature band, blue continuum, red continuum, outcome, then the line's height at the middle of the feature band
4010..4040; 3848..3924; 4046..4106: -3.7 Angstrom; 5.75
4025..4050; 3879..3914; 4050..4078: -1.8 Angstrom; 5.95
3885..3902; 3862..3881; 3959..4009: 0.5 Angstrom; 4.67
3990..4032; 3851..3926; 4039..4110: -4.8 Angstrom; 5.65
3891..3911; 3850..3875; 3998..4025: 0.4 Angstrom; 5.01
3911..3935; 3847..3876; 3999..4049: 6.5 Angstrom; 5.27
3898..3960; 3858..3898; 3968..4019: 8.9 Angstrom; 4.91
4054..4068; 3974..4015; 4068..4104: 0.0 Angstrom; 6.09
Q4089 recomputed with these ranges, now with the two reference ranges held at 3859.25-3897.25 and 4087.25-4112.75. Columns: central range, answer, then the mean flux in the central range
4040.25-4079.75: -2.7 Angstrom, 6.18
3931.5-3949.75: 7.0 Angstrom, 3.03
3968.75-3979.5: 3.3 Angstrom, 3.57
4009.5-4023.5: -2.4 Angstrom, 6.41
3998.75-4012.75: -2.2 Angstrom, 6.24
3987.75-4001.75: -2.1 Angstrom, 6.11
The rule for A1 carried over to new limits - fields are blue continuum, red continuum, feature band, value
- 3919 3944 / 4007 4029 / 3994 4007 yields -0.05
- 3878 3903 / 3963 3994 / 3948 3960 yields -0.14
